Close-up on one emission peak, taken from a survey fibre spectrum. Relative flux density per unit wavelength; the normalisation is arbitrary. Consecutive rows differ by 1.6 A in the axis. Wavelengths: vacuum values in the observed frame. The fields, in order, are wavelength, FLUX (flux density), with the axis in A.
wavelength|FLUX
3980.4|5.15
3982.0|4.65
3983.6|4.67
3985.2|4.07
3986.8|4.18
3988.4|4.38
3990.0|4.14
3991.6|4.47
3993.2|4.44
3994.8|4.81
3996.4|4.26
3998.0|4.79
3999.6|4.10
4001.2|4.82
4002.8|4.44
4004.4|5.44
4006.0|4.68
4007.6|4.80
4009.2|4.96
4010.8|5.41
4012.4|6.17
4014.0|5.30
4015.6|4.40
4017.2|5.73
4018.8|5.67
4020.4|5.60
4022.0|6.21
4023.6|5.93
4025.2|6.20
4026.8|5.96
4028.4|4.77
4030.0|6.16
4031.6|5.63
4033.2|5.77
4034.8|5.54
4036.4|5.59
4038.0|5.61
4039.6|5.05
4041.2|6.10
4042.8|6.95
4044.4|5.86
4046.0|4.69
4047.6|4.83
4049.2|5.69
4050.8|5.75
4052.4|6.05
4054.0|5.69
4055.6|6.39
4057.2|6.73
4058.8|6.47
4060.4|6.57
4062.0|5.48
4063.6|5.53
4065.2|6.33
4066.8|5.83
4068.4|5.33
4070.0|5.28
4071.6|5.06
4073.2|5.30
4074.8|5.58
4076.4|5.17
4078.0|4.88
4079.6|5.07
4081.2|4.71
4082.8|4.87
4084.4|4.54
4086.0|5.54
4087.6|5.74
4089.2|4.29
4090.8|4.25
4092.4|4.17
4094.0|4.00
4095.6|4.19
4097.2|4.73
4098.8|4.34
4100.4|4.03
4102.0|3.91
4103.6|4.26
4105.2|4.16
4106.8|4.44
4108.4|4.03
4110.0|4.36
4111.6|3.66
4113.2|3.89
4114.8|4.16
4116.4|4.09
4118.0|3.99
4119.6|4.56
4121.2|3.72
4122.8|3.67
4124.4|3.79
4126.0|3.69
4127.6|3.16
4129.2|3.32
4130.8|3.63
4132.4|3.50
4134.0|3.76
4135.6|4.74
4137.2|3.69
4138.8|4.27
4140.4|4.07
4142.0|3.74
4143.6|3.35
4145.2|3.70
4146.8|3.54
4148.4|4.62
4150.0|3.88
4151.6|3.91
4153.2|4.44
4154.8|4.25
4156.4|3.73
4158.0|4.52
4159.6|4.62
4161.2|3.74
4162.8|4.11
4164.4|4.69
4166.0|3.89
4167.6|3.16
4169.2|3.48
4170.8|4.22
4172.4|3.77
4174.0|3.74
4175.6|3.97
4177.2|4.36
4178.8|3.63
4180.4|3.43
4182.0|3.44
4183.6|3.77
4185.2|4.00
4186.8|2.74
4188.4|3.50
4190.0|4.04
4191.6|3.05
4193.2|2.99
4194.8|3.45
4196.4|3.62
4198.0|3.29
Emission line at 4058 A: C III] 1909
